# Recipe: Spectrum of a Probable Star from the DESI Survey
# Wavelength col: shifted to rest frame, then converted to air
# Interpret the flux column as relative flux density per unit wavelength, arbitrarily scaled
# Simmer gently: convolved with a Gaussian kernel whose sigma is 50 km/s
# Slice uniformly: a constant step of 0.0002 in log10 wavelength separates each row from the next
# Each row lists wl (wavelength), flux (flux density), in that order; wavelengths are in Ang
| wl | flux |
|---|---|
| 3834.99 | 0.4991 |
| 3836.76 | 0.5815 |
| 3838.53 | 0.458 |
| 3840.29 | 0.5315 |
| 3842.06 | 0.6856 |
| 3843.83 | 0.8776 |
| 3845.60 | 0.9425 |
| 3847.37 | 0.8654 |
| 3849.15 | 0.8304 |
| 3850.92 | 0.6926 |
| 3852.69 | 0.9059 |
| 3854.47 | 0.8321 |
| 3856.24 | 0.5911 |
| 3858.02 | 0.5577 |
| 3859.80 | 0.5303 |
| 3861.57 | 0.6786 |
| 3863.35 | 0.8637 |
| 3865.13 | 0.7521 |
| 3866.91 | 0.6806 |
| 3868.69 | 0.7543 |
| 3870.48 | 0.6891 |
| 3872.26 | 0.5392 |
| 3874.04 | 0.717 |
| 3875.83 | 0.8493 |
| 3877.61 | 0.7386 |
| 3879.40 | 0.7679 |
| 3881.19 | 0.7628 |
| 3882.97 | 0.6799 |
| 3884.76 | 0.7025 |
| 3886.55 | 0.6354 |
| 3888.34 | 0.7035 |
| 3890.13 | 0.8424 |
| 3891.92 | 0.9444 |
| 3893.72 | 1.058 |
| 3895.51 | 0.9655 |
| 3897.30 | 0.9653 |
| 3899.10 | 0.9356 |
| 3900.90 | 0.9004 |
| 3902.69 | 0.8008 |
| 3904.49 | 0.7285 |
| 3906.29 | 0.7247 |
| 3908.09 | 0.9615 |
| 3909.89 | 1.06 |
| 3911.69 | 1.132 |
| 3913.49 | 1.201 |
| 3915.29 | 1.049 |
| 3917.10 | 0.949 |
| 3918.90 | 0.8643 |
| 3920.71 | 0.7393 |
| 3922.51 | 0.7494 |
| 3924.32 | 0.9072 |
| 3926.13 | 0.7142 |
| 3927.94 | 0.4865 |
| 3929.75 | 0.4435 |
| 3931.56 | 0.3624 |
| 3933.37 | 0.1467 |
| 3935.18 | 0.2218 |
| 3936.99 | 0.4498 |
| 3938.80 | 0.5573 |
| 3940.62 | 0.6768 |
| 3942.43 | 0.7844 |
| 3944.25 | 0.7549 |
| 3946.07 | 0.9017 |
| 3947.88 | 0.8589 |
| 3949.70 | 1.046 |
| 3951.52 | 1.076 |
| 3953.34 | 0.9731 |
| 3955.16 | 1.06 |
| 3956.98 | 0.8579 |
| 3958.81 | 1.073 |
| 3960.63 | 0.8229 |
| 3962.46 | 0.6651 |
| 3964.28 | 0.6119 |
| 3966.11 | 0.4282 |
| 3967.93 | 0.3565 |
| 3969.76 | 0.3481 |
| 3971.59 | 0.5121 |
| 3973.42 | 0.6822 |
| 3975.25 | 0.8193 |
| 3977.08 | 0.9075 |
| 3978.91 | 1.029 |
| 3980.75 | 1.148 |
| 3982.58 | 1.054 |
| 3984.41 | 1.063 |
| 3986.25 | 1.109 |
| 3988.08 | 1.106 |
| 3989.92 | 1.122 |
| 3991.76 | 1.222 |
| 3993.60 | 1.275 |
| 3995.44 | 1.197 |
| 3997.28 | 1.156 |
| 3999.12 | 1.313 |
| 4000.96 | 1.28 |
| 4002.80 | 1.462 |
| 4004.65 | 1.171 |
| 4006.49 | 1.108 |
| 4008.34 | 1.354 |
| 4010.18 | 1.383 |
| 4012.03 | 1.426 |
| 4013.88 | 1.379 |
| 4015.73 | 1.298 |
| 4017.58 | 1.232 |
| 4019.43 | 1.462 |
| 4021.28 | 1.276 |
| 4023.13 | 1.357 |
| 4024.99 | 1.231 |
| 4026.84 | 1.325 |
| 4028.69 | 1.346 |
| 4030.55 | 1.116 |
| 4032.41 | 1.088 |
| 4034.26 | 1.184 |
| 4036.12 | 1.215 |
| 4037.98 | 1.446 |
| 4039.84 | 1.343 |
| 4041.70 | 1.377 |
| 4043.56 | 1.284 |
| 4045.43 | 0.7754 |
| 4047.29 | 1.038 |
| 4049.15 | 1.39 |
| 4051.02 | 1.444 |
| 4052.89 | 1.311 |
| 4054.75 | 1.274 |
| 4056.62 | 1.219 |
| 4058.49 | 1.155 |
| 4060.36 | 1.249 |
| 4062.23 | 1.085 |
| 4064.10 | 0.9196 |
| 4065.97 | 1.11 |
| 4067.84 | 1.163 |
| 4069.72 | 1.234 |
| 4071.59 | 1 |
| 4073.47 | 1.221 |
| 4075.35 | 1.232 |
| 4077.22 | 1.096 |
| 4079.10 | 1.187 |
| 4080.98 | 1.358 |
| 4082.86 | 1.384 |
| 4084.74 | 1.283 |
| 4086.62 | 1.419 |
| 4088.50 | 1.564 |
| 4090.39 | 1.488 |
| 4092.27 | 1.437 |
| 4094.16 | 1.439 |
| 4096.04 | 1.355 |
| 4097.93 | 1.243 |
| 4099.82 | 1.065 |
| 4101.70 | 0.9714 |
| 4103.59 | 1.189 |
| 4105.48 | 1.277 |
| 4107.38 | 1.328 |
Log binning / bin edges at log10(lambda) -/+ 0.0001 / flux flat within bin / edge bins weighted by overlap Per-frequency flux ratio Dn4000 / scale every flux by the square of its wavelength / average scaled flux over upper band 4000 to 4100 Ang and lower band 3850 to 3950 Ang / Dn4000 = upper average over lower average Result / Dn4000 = 1.80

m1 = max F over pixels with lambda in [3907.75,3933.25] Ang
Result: 1.201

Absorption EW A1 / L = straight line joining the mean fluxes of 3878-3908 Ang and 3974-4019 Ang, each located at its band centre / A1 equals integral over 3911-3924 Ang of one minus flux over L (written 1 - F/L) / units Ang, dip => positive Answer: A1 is -0.6 Ang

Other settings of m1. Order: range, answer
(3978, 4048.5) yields 1.462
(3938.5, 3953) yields 1.076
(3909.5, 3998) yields 1.275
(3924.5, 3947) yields 0.9017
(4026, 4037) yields 1.346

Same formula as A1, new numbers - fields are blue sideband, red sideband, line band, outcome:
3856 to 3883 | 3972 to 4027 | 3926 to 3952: 9.3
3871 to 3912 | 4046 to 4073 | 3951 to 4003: 3.2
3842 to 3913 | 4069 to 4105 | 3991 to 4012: -3.8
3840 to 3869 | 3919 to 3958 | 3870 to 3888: 0.6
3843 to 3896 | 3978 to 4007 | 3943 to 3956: 1.1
